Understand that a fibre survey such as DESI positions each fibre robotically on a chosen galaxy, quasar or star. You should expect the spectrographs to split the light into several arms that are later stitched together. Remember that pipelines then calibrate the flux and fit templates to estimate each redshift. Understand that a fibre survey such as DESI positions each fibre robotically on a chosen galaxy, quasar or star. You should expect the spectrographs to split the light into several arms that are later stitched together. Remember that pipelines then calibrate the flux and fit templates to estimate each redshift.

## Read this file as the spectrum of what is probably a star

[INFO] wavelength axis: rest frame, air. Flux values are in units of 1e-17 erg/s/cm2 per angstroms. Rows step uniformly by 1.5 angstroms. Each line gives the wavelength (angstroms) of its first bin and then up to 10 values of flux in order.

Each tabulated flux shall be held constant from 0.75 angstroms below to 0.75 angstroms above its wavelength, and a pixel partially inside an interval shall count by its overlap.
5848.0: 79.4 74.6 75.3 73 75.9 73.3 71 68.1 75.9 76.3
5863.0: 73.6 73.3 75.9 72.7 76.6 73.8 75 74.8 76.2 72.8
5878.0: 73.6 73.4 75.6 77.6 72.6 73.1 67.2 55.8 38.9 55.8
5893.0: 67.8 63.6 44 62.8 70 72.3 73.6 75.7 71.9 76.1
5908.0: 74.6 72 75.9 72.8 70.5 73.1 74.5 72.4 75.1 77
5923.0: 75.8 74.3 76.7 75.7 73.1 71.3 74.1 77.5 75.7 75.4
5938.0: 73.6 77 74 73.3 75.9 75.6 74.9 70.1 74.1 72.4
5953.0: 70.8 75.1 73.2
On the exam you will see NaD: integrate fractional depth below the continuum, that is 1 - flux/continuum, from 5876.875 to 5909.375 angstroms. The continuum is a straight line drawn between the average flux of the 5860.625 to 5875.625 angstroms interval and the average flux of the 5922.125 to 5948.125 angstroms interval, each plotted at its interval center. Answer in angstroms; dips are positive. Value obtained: 3.2 angstroms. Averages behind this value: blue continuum 74.8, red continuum 74.9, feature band 67.6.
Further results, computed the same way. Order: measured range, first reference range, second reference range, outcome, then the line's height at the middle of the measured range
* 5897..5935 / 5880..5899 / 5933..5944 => -2.2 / 69.7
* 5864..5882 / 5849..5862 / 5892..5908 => -0.8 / 71.4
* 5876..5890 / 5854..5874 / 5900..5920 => 0.8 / 73.8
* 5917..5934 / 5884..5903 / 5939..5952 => -1.2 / 69.7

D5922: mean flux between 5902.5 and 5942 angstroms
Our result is 74.4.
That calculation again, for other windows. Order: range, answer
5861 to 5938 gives 71.6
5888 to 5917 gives 67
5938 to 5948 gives 74.9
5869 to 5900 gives 67.5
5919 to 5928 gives 75.7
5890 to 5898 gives 56.8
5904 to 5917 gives 73.5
